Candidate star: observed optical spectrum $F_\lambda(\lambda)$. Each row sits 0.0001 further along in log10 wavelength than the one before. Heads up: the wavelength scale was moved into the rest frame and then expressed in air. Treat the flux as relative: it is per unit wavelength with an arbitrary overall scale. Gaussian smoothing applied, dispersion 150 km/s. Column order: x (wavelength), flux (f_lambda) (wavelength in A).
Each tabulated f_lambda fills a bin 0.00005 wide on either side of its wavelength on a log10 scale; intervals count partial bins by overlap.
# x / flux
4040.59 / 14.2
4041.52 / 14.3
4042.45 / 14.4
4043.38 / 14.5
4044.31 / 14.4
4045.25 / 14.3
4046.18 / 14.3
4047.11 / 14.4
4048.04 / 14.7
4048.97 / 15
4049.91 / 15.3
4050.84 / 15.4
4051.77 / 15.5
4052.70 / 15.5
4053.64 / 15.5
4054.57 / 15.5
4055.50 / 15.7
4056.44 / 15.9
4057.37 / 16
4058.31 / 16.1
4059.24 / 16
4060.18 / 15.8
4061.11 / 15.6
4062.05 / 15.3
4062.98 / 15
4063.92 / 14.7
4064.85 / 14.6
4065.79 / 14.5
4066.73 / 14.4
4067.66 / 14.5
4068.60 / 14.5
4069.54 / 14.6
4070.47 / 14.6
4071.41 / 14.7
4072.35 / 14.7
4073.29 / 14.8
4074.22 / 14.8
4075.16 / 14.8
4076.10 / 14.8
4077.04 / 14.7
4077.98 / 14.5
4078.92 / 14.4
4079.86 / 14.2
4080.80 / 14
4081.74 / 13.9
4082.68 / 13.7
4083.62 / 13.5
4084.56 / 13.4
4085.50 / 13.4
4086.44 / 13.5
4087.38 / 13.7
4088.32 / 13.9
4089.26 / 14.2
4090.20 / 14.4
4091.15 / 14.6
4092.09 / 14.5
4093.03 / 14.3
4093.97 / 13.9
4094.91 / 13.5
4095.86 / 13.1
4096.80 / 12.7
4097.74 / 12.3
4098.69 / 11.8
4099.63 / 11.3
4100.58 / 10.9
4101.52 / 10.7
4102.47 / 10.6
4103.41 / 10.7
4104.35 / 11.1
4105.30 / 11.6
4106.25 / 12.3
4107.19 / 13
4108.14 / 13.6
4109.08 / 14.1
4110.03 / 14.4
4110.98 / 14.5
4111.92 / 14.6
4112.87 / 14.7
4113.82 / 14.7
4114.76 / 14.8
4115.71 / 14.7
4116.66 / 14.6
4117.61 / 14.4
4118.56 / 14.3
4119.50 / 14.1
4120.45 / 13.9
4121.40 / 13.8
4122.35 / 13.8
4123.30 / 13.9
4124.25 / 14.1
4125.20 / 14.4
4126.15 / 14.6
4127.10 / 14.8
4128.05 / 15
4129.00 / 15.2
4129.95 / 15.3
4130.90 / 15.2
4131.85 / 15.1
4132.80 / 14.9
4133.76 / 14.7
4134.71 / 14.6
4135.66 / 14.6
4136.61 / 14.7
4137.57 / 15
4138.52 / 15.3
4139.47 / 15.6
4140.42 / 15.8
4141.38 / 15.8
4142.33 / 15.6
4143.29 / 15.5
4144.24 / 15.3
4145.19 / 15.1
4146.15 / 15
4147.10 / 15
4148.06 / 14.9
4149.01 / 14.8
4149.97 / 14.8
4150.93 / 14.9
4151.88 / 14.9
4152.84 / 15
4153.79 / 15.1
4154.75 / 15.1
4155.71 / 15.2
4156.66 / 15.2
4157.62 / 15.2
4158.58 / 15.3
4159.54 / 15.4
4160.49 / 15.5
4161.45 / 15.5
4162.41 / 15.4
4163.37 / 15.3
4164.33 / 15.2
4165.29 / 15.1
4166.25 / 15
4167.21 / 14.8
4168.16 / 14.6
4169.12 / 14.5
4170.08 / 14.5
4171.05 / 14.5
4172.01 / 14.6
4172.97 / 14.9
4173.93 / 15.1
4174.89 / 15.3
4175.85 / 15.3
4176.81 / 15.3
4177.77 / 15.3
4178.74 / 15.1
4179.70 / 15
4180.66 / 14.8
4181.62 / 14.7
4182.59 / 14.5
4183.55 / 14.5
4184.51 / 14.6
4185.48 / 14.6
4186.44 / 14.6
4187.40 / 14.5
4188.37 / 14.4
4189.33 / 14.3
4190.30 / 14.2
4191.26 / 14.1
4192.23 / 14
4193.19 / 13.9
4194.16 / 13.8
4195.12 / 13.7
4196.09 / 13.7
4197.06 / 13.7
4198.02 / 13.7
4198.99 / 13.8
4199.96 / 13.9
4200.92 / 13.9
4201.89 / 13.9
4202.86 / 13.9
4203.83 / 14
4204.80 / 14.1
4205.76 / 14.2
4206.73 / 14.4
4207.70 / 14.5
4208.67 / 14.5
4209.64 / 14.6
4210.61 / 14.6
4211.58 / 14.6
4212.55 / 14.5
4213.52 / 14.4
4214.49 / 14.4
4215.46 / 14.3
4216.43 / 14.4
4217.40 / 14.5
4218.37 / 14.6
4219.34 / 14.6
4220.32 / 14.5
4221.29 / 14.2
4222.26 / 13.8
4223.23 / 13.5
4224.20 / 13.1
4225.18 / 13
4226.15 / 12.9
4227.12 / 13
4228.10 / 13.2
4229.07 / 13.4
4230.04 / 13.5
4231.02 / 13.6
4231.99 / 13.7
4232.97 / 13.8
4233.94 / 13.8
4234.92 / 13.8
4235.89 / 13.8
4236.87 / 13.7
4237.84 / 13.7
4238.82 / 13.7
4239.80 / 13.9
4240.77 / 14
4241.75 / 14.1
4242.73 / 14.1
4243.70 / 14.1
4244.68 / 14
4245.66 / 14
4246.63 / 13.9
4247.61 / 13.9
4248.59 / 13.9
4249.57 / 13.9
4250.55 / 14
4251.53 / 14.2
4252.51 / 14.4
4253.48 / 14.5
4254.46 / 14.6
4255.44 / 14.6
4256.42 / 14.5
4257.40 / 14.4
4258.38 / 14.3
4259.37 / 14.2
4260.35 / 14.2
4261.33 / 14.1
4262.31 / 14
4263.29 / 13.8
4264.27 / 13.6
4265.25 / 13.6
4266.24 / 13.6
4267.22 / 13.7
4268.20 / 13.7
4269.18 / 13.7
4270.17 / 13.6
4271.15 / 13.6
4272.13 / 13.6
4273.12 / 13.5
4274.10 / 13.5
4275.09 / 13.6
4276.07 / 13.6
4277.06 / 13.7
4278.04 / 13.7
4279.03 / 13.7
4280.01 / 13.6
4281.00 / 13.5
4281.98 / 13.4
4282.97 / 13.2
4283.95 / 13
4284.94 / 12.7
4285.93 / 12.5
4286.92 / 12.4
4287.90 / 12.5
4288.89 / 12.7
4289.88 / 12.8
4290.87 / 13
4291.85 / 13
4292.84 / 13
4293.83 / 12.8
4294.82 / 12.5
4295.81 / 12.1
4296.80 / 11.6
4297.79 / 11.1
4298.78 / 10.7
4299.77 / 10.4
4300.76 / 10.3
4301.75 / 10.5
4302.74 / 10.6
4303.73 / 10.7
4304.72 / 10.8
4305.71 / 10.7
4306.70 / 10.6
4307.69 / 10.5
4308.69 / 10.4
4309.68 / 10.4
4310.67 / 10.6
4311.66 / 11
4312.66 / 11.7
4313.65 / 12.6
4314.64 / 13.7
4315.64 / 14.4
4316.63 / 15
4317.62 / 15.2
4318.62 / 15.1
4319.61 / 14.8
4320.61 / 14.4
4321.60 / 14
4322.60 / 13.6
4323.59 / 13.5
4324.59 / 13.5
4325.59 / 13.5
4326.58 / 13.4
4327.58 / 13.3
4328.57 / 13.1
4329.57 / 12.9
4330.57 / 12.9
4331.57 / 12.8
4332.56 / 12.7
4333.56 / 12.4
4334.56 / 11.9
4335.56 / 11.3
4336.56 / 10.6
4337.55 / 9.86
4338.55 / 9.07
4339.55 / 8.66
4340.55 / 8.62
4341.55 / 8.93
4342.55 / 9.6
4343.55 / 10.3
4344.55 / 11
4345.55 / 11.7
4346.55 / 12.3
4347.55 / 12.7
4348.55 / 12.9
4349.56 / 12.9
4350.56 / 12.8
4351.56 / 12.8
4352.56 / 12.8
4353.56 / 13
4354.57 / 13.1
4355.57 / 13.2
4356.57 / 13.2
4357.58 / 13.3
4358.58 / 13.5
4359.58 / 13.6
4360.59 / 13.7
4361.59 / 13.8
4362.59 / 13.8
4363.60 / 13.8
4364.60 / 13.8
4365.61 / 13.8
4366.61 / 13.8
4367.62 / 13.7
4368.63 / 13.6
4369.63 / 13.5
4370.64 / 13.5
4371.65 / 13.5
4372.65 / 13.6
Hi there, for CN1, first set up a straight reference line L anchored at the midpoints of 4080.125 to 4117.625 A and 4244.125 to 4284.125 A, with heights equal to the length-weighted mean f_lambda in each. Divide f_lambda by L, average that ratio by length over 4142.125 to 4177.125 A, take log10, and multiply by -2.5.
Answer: -0.12 mag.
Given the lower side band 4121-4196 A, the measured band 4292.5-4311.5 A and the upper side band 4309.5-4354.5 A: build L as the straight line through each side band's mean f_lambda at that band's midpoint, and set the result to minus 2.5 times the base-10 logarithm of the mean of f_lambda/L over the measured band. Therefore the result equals 0.16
